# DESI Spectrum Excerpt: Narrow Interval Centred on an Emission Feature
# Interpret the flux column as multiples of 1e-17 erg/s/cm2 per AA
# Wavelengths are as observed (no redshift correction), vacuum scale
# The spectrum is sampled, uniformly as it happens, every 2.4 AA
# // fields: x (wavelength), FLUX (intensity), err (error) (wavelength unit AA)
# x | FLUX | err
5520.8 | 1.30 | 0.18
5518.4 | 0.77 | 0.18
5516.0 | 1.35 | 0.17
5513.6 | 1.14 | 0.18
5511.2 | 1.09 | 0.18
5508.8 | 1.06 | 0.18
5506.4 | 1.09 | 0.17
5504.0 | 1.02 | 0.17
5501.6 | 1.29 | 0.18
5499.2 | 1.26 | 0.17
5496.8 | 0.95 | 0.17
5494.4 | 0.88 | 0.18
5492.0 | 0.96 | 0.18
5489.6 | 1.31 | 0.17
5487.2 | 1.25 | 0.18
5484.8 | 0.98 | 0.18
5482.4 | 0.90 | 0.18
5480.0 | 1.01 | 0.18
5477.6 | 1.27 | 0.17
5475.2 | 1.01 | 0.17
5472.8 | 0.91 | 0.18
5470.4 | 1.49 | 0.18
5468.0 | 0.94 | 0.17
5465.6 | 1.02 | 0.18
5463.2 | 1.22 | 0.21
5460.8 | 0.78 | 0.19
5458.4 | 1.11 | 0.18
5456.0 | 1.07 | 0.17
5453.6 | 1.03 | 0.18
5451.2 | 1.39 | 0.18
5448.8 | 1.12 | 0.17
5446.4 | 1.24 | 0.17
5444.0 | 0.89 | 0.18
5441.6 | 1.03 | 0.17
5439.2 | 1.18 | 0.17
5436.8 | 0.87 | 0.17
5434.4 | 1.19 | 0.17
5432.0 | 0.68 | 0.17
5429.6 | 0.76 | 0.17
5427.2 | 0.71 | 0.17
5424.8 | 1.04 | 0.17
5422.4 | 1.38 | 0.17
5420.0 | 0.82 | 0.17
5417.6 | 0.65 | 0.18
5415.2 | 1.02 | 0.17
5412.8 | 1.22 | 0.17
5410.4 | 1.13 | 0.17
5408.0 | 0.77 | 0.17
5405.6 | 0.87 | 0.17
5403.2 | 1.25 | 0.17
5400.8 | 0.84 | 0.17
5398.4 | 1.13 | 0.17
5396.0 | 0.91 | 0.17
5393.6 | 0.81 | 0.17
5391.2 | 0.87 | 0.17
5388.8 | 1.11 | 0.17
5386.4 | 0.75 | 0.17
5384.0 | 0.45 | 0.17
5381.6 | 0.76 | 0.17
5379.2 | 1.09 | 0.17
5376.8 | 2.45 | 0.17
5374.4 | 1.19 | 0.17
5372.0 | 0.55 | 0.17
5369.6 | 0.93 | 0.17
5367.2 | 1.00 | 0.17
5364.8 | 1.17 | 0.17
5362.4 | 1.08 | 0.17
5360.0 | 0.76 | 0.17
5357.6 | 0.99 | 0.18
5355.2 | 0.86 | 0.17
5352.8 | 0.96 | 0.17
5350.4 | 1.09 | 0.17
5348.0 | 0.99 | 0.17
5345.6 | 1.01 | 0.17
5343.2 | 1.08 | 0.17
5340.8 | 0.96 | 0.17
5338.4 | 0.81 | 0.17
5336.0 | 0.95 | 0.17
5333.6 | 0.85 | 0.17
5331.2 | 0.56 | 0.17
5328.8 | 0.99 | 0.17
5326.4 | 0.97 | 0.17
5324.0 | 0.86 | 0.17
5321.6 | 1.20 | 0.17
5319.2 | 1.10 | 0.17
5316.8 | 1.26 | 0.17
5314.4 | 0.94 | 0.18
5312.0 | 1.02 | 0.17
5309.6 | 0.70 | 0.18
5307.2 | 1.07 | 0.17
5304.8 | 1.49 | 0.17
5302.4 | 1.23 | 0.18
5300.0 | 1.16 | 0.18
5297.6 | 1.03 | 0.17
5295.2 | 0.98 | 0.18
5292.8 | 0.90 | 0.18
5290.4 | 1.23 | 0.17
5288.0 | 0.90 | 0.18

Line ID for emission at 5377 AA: Hgamma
